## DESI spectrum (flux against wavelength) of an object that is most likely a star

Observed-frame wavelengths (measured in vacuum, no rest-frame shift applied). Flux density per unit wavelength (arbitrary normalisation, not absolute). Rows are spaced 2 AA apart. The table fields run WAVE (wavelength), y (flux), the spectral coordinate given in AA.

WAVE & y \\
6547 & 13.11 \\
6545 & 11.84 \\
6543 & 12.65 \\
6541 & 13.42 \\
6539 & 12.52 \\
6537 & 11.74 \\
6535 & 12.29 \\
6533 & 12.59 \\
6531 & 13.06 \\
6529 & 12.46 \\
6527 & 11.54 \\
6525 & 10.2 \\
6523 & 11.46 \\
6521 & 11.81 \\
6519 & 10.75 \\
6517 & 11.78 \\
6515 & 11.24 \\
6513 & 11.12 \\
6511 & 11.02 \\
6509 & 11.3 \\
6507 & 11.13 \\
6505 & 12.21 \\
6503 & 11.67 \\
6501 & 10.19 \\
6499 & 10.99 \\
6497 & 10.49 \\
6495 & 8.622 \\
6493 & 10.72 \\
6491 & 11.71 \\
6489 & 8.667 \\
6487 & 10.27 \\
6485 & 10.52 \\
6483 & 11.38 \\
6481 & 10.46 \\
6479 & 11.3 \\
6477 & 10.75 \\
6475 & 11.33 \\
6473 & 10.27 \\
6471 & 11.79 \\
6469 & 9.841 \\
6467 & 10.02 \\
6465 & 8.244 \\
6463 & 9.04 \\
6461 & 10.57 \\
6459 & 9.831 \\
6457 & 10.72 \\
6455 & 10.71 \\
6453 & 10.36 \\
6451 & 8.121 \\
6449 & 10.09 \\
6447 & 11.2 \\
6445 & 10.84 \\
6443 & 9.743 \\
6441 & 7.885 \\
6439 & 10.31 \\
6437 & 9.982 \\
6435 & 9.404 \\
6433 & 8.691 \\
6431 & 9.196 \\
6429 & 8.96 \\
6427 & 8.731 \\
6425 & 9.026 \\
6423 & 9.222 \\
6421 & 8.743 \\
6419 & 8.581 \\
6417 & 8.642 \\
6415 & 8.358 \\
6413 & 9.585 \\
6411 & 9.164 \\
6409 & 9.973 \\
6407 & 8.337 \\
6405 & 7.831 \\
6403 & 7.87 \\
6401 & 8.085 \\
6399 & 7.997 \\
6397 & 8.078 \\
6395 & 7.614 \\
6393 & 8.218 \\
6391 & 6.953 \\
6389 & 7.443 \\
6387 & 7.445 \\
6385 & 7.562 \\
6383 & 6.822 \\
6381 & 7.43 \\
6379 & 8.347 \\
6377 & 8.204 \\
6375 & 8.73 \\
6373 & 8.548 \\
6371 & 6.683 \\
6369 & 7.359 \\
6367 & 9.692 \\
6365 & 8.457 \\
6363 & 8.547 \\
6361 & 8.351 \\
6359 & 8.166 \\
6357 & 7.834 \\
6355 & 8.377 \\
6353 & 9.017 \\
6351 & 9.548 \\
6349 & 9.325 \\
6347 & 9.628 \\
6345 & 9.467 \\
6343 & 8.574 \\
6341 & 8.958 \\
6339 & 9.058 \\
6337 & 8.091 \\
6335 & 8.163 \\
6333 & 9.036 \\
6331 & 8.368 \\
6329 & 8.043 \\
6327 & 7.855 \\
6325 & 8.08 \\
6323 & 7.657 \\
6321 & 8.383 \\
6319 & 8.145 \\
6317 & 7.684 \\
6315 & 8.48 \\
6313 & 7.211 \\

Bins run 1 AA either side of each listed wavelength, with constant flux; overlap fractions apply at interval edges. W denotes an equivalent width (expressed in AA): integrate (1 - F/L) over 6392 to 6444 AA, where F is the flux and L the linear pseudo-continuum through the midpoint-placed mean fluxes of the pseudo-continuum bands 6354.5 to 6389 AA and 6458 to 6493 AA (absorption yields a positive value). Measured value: 1.64 AA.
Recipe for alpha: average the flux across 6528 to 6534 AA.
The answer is 12.7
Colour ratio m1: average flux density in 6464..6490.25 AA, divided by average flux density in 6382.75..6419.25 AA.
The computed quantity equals 1.27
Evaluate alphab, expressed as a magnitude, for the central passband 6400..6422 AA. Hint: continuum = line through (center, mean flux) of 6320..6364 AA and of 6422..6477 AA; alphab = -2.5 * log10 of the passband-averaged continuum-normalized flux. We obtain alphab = 0.086 mag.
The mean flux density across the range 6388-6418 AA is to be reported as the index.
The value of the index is 8.28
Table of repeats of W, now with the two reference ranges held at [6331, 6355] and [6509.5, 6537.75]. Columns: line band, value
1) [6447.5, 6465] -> 1.3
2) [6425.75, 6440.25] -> 1.4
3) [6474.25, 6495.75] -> 1.0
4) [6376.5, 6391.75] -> 3.3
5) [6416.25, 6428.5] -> 1.6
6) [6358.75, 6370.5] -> 1.1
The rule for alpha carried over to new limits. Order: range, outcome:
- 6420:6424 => 8.98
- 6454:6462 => 10.5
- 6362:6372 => 8.15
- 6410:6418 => 8.94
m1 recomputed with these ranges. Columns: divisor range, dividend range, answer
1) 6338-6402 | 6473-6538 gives 1.35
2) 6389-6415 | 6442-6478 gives 1.23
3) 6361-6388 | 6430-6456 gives 1.22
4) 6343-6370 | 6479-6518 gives 1.24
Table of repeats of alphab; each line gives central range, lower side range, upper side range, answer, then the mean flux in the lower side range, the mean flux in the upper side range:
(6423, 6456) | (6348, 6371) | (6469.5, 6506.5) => 0.04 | 8.52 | 10.7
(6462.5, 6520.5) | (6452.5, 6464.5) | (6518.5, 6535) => 0.03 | 10.1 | 11.8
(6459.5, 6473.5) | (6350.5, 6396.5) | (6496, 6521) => 0.03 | 8.04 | 11.2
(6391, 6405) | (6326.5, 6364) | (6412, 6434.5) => 0.12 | 8.66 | 8.9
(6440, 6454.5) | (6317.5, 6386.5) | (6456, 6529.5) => 0.02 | 8.36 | 10.7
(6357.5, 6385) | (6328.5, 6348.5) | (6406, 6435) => 0.10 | 8.77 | 8.96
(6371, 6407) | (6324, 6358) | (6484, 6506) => 0.18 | 8.67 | 10.6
